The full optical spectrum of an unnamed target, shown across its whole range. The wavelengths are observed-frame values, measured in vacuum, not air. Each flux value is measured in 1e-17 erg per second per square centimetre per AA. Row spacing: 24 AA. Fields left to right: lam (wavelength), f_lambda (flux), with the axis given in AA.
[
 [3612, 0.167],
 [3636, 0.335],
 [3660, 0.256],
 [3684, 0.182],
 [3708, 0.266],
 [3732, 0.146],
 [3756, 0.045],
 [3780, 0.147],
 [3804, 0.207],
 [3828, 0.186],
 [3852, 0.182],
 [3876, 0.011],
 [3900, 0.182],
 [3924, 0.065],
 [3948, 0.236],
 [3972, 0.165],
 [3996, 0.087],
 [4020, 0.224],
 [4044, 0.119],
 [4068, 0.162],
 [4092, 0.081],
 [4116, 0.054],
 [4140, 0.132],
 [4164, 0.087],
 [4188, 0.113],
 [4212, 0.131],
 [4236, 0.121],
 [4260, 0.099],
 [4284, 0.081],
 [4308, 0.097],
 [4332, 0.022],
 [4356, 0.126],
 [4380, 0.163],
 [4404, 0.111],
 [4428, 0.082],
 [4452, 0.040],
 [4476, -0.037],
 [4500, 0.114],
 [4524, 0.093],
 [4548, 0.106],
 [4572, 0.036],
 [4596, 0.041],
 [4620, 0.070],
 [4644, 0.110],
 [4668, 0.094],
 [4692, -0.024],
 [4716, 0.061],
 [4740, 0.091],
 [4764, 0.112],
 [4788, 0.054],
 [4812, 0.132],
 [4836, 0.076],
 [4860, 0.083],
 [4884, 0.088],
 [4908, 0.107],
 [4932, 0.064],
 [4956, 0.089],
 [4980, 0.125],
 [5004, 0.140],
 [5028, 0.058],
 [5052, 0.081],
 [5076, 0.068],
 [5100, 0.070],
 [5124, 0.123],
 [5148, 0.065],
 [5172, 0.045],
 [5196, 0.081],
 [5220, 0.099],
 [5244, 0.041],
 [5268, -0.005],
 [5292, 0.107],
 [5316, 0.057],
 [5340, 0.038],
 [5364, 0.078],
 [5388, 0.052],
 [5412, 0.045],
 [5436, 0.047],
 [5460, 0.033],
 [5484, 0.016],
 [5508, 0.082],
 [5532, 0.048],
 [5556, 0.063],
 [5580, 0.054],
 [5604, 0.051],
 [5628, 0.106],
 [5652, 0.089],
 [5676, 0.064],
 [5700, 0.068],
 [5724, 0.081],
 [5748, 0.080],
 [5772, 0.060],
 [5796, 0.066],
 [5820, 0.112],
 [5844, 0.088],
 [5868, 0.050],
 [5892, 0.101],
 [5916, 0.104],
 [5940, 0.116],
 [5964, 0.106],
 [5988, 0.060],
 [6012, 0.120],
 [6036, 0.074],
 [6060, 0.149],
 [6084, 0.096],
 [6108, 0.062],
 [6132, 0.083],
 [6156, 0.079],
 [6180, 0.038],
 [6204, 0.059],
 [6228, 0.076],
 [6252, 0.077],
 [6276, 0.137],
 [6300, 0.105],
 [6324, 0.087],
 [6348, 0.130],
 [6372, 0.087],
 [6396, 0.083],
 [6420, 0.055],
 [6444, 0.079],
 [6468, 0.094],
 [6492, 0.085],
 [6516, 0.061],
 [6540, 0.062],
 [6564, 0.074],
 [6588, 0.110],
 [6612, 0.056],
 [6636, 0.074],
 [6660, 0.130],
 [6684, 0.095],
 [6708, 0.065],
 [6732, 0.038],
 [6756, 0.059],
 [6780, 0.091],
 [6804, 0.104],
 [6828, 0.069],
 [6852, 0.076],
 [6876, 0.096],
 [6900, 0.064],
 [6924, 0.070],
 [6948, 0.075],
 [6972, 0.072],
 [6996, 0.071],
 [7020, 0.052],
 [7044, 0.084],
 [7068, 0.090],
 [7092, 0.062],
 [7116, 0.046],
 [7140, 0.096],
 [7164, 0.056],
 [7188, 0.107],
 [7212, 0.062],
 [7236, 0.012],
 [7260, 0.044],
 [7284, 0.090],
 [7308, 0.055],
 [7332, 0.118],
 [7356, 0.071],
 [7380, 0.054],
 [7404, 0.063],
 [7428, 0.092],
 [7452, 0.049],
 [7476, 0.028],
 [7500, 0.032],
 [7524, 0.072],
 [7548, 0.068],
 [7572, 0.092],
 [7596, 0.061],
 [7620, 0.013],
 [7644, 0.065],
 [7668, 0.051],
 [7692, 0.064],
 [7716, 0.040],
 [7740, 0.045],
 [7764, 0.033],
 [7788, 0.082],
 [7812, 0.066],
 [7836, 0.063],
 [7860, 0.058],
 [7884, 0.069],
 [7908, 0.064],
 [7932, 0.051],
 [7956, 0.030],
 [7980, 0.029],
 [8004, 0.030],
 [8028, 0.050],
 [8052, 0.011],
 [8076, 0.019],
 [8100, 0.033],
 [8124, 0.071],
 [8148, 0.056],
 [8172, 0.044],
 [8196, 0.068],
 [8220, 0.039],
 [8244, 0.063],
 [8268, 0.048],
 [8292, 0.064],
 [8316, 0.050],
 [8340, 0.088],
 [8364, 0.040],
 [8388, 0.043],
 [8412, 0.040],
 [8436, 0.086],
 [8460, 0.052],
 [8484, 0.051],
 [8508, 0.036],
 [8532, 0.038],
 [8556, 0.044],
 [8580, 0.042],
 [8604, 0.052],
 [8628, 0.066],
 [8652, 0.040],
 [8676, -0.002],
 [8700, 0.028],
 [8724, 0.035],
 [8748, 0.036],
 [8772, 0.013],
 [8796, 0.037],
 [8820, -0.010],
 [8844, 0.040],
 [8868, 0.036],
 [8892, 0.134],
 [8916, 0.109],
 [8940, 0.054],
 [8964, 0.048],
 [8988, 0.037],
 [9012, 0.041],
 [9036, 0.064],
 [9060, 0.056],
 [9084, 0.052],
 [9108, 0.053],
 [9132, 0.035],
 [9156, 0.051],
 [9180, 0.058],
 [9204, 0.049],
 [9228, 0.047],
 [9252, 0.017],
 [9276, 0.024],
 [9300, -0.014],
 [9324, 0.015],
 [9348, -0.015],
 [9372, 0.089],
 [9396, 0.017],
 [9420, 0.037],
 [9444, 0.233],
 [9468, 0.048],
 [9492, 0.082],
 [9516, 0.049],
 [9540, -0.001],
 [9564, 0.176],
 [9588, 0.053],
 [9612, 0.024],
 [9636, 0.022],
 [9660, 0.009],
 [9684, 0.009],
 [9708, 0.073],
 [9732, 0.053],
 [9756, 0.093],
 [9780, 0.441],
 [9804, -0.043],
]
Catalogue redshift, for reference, 1.62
